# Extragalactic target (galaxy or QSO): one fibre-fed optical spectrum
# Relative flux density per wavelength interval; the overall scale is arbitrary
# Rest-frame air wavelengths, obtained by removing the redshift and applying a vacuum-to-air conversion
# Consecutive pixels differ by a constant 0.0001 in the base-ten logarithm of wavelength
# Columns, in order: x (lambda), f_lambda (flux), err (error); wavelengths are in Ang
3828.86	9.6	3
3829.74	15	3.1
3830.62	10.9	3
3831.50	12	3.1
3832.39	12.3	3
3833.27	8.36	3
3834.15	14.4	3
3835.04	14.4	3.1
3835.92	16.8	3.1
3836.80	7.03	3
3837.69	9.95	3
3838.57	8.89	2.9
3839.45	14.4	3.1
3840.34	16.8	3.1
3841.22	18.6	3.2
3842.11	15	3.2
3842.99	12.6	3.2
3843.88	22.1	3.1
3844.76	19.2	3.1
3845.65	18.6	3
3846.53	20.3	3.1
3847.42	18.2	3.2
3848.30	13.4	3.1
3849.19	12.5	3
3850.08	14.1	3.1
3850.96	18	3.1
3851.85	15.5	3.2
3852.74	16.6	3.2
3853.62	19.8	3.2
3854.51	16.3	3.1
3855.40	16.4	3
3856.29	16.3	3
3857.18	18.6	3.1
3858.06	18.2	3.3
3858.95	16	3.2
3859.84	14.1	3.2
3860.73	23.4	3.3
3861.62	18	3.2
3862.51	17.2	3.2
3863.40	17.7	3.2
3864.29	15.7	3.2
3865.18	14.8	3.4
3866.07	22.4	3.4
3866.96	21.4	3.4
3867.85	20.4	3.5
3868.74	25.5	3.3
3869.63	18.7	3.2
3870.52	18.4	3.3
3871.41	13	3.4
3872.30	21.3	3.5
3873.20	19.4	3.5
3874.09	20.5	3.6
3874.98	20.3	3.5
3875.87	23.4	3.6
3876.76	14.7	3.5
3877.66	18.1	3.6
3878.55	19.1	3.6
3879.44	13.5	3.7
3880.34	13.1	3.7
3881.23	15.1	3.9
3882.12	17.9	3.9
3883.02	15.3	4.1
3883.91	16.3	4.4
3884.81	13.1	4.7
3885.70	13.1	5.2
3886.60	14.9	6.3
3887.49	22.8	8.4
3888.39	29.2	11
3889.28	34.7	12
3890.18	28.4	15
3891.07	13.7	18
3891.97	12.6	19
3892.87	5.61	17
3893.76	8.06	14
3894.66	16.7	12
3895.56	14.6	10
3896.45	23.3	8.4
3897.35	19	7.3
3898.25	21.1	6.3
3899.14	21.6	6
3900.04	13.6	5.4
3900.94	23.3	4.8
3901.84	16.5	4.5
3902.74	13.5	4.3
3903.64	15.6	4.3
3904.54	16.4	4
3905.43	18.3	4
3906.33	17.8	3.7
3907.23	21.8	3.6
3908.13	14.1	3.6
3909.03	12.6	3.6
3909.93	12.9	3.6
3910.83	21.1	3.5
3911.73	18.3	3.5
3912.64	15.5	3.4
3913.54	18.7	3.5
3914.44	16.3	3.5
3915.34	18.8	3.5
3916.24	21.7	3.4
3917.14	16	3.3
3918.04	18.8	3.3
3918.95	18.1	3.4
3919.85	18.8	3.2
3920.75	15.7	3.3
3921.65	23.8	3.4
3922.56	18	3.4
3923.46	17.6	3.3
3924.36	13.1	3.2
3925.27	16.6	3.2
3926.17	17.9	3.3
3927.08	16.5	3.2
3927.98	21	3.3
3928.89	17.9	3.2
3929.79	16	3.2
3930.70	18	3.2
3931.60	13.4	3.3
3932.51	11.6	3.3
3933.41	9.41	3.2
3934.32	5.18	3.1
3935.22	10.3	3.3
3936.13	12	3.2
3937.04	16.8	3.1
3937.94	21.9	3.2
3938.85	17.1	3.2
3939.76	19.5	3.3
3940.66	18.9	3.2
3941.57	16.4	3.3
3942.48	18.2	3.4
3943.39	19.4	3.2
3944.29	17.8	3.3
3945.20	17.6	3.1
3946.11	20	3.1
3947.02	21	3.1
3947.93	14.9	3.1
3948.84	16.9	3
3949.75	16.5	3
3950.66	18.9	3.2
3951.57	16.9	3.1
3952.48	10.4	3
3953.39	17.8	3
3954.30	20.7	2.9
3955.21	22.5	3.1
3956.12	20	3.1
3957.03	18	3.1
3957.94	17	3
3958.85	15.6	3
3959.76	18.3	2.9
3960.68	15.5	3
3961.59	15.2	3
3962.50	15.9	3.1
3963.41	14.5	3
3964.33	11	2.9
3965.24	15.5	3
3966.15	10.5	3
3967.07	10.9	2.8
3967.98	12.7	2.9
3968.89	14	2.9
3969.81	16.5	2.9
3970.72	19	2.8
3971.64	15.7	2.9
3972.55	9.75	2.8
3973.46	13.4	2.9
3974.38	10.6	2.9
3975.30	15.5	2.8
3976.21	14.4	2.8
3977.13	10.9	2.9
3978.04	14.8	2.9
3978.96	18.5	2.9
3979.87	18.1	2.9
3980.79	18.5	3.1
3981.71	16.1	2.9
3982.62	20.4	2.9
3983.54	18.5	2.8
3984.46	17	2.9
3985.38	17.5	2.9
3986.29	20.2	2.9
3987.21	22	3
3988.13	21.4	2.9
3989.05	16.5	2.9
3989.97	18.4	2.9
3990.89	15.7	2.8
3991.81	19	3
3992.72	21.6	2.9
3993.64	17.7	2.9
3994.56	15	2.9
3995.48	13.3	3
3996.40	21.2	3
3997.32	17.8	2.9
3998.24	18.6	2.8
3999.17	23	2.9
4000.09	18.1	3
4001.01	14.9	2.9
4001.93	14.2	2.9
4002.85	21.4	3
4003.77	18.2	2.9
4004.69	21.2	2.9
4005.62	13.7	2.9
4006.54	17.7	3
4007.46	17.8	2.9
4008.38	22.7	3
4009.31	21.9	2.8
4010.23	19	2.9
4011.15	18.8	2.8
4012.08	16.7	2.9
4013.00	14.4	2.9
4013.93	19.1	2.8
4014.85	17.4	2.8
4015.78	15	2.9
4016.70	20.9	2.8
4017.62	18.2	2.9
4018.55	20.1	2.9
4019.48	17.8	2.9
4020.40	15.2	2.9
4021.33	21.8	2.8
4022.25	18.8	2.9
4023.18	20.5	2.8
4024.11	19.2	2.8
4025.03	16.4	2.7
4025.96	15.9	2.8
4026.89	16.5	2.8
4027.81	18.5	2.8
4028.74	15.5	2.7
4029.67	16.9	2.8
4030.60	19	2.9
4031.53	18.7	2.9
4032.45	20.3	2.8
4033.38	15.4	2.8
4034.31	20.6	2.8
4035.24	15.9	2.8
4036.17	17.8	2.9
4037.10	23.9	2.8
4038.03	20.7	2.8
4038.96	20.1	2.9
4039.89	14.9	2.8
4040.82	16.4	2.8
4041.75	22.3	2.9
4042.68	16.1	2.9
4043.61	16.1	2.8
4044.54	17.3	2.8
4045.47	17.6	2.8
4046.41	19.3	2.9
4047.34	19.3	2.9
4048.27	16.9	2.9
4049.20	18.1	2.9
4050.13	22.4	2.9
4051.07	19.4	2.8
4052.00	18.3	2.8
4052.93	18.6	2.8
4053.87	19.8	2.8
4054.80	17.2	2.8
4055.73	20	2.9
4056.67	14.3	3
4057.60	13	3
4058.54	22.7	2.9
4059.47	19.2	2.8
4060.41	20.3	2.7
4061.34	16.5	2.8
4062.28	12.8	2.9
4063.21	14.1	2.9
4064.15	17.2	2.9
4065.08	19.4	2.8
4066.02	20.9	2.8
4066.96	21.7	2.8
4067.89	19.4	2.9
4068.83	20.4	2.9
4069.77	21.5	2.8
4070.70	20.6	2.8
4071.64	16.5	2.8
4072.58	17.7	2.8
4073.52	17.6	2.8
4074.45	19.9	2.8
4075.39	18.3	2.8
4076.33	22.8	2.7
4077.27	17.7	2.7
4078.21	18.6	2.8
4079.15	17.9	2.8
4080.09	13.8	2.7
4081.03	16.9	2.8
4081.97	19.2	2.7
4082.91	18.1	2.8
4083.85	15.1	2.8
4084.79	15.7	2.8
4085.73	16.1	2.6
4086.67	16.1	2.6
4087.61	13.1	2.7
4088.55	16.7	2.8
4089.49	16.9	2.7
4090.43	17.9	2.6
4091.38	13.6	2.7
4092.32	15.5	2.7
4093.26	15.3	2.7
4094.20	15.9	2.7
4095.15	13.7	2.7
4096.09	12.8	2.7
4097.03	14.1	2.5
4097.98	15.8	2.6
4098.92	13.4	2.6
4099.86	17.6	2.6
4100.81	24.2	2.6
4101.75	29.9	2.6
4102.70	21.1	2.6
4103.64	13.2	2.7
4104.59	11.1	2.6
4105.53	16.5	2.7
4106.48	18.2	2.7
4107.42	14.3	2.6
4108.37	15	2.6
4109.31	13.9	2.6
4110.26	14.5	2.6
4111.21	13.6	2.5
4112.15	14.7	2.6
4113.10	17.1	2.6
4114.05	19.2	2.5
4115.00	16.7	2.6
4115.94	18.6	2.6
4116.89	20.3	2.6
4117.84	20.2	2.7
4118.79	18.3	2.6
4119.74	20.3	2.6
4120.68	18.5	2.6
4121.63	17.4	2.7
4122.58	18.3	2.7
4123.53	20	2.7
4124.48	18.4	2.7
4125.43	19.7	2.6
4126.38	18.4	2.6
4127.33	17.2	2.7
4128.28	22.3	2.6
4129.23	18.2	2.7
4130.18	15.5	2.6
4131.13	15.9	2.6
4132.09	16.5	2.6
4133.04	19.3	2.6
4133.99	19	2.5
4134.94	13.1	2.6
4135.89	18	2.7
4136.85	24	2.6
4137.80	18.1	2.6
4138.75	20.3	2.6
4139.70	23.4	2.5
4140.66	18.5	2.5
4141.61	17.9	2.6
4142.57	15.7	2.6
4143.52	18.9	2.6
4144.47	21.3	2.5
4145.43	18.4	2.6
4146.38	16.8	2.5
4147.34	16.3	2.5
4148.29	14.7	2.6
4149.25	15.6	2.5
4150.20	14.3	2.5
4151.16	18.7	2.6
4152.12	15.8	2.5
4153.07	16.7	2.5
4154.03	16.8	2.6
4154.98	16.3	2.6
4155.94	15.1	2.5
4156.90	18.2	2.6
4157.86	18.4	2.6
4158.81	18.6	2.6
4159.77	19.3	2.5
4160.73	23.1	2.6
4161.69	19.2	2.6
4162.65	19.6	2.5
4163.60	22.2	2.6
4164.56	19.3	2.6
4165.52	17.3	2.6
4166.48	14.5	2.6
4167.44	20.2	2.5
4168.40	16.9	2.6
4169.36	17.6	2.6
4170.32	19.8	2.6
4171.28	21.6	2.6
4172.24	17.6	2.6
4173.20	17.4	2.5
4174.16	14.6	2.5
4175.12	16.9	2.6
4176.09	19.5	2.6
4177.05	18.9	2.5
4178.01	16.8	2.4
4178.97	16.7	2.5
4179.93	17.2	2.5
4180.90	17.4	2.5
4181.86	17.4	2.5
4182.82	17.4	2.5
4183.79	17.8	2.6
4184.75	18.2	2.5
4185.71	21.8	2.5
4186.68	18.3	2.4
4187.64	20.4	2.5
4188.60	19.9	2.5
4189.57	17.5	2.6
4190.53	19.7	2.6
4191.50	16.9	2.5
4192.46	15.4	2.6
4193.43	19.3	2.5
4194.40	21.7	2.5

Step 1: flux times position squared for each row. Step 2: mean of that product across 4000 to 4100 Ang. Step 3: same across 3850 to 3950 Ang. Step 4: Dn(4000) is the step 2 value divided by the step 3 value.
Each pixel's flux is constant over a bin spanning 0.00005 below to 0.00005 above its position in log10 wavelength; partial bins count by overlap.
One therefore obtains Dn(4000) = 1.1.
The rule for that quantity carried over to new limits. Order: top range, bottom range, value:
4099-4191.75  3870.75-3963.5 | 1.17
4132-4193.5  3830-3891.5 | 1.23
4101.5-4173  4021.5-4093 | 1.04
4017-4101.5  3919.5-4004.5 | 1.12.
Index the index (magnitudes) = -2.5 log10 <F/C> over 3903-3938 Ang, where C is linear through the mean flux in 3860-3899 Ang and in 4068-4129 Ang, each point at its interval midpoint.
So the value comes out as 0.10 mag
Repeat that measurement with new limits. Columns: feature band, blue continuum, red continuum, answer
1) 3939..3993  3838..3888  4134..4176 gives 0.05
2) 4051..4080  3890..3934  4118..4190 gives -0.04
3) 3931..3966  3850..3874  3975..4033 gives 0.12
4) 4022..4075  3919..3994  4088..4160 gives -0.08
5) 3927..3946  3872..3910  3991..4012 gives 0.12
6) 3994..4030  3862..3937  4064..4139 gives -0.03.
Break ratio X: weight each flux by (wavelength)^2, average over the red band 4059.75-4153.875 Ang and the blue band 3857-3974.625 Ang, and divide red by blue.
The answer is 1.1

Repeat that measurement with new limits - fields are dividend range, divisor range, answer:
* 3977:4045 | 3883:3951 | 1.11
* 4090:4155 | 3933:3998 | 1.14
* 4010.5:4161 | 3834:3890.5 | 1.13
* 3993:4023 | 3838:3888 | 1.13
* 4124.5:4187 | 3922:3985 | 1.25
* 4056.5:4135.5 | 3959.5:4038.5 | 1.06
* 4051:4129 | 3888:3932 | 1.08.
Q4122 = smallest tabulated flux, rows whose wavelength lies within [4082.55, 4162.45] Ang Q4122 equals 11.1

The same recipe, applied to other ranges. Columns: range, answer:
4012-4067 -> 12.8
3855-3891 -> 13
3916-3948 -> 5.18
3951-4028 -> 9.75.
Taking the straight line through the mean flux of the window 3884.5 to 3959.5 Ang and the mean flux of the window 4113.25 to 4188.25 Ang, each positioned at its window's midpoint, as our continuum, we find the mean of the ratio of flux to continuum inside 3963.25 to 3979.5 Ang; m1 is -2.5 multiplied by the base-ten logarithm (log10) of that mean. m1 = 0.259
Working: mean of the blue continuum 17.3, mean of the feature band 13.8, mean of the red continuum 18.2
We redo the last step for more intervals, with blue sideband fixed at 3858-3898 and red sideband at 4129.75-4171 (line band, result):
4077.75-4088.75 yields 0.102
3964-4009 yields 0.079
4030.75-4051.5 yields -0.033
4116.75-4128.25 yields -0.056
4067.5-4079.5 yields -0.064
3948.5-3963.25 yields 0.053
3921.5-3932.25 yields 0.054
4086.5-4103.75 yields 0.080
